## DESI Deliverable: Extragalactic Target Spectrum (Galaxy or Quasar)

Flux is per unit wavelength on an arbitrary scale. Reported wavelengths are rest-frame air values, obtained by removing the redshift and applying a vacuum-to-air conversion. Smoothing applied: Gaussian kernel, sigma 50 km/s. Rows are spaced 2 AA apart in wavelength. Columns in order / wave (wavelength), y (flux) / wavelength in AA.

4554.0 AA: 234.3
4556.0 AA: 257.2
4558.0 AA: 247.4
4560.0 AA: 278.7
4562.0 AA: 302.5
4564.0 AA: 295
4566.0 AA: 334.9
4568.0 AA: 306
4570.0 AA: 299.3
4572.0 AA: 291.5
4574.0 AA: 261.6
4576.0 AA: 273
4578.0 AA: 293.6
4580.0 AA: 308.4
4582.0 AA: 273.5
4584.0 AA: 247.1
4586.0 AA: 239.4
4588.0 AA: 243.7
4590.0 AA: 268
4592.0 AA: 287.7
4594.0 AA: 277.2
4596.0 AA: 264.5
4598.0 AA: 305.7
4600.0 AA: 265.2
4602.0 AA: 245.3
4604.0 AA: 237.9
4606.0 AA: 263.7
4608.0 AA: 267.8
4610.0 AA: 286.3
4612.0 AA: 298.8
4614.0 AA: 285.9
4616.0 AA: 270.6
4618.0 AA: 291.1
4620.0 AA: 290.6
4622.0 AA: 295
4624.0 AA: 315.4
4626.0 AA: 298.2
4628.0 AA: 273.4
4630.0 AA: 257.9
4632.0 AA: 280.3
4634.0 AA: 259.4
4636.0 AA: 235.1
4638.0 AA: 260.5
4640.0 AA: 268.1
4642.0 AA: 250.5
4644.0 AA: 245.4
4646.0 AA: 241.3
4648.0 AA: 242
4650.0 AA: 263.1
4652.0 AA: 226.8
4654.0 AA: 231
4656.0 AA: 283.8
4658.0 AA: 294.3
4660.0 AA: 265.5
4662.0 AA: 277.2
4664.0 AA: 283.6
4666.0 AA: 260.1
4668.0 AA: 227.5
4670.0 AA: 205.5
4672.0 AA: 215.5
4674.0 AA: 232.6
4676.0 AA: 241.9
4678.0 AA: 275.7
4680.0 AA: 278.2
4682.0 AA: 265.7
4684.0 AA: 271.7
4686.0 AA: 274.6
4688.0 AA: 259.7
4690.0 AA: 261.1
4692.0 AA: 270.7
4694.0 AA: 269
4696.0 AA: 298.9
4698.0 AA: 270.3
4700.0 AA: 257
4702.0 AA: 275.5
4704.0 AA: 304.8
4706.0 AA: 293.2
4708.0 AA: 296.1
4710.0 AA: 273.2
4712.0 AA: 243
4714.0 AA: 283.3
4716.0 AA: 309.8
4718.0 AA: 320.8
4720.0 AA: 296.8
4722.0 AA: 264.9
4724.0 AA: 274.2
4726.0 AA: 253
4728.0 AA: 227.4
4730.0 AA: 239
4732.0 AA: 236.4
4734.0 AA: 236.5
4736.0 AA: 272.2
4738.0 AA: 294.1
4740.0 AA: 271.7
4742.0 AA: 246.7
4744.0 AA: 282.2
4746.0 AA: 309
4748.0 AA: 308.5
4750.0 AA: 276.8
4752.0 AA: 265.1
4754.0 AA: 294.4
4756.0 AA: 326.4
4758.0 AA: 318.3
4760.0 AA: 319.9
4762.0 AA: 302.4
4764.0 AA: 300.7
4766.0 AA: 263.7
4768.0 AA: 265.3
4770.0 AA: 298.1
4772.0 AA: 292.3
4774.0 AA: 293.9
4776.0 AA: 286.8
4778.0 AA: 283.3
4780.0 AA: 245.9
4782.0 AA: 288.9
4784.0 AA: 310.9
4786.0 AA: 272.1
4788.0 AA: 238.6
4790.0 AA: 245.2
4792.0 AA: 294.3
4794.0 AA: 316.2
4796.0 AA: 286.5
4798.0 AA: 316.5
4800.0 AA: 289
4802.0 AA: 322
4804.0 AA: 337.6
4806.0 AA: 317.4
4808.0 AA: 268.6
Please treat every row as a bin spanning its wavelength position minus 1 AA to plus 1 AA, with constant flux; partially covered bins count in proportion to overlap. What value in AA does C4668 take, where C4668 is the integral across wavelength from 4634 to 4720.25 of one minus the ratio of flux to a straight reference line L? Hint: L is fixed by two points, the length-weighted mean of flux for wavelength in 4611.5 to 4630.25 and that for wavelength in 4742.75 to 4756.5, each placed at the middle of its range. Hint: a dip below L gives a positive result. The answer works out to 7.60 AA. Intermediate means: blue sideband 289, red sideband 293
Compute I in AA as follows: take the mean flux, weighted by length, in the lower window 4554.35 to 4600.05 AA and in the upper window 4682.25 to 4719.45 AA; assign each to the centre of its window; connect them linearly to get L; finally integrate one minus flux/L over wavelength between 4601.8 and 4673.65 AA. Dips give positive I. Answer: 4.0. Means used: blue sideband 279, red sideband 280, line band 264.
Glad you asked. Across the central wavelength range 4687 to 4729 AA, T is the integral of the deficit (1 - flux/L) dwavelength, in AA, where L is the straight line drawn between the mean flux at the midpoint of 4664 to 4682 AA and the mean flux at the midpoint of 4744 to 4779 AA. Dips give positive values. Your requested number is -1.8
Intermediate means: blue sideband 246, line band 276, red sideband 294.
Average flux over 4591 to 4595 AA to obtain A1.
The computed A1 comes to 282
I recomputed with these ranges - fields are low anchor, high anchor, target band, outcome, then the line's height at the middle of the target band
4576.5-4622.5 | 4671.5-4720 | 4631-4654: 1.9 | 274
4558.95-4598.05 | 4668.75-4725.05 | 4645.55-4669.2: 1.4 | 274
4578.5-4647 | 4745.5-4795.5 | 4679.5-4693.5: 0.5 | 279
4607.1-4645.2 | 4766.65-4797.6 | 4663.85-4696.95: 2.4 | 277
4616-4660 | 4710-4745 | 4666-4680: 1.5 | 267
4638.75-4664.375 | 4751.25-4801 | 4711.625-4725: -0.6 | 275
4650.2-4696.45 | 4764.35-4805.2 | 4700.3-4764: -1.6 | 274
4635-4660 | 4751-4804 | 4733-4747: 0.4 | 280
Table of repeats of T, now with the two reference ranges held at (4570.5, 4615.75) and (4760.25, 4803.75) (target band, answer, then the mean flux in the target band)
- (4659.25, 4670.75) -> 1.0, 254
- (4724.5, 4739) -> 1.6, 252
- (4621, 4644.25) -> 0.4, 271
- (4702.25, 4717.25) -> -0.2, 286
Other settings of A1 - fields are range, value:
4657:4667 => 276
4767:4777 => 287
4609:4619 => 287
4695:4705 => 281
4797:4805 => 316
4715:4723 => 298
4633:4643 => 255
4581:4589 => 251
